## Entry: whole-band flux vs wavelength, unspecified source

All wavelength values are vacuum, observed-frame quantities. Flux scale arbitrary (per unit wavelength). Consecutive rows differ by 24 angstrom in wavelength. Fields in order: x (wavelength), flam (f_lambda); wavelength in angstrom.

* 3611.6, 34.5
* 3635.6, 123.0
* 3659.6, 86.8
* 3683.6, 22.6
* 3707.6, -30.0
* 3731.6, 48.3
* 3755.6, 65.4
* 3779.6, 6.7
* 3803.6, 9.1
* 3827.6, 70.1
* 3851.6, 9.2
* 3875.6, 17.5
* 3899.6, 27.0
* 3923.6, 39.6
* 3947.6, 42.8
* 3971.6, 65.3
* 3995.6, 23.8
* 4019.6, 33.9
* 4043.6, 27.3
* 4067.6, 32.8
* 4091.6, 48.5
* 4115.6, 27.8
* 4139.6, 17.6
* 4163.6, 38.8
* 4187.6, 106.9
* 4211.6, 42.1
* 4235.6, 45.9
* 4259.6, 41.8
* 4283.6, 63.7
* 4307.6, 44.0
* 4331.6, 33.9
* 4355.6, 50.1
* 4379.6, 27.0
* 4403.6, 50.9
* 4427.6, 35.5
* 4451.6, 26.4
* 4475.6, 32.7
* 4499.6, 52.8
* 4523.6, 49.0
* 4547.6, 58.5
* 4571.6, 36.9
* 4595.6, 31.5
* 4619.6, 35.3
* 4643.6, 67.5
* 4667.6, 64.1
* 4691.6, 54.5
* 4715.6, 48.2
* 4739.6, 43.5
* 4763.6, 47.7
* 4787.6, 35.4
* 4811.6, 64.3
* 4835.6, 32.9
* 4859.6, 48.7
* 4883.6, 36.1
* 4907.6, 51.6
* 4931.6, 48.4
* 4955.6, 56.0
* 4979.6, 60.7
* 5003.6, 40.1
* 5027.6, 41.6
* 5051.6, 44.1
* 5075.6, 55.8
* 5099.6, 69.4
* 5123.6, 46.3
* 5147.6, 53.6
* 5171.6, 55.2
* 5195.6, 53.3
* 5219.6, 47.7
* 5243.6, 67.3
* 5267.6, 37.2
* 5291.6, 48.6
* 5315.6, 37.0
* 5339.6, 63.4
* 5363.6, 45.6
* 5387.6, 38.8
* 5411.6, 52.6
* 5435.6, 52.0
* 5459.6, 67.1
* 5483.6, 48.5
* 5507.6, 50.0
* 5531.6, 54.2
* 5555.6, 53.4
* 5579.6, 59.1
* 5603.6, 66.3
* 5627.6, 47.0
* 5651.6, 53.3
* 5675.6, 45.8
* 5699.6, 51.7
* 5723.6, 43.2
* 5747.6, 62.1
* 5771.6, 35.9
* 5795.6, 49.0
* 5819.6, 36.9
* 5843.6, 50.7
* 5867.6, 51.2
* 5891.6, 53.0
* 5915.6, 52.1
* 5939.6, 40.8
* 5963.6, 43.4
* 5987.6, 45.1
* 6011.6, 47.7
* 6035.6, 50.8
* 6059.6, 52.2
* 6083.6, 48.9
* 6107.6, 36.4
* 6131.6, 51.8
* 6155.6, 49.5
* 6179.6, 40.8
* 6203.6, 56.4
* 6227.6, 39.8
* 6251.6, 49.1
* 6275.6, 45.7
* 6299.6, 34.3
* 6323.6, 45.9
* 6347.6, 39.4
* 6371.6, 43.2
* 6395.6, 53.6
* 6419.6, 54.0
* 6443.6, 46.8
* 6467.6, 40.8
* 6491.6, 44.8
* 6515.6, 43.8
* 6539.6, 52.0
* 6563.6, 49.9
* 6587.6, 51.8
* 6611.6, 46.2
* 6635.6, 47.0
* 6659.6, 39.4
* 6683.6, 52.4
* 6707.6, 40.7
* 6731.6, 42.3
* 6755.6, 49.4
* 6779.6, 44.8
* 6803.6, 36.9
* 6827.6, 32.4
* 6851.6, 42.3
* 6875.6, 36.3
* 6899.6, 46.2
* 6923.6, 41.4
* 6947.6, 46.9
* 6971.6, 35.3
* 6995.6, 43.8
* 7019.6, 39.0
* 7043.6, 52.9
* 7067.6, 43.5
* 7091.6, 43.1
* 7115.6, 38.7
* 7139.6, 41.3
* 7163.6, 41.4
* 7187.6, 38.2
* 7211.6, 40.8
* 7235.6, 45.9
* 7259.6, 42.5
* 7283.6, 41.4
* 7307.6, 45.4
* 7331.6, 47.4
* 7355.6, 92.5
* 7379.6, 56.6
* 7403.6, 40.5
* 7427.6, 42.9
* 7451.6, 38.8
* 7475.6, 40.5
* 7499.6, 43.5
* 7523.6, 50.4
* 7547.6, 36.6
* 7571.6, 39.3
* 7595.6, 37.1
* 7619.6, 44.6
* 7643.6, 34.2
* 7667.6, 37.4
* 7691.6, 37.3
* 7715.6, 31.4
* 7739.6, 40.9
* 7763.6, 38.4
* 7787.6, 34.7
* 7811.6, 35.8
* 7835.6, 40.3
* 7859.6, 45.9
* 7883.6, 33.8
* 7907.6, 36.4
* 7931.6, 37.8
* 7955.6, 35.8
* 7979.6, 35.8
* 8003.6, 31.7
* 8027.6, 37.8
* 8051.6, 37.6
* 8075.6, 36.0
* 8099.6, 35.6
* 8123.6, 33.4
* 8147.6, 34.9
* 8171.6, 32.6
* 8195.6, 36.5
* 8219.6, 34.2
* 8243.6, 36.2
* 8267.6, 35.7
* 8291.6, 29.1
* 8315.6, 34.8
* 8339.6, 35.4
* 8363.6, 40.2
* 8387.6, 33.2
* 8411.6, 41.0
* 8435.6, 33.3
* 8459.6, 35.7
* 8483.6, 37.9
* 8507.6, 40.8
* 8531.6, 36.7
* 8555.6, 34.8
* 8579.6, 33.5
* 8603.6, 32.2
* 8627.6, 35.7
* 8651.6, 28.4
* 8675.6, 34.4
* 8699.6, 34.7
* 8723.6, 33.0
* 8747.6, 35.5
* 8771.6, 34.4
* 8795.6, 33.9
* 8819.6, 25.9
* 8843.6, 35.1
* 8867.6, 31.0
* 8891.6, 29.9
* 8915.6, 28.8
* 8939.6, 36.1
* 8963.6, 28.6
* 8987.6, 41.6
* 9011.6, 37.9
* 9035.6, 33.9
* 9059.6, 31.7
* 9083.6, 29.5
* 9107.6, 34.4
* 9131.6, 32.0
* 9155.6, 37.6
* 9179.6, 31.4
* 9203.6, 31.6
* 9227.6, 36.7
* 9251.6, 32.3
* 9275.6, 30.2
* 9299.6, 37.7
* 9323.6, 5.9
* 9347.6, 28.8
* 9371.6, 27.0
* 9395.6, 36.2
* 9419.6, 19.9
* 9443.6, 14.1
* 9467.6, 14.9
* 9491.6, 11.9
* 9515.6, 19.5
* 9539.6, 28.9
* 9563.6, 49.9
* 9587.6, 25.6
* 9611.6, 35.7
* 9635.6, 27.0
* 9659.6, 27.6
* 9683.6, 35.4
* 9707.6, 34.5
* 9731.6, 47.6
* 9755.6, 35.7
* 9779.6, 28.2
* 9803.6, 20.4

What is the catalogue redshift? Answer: 0.12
